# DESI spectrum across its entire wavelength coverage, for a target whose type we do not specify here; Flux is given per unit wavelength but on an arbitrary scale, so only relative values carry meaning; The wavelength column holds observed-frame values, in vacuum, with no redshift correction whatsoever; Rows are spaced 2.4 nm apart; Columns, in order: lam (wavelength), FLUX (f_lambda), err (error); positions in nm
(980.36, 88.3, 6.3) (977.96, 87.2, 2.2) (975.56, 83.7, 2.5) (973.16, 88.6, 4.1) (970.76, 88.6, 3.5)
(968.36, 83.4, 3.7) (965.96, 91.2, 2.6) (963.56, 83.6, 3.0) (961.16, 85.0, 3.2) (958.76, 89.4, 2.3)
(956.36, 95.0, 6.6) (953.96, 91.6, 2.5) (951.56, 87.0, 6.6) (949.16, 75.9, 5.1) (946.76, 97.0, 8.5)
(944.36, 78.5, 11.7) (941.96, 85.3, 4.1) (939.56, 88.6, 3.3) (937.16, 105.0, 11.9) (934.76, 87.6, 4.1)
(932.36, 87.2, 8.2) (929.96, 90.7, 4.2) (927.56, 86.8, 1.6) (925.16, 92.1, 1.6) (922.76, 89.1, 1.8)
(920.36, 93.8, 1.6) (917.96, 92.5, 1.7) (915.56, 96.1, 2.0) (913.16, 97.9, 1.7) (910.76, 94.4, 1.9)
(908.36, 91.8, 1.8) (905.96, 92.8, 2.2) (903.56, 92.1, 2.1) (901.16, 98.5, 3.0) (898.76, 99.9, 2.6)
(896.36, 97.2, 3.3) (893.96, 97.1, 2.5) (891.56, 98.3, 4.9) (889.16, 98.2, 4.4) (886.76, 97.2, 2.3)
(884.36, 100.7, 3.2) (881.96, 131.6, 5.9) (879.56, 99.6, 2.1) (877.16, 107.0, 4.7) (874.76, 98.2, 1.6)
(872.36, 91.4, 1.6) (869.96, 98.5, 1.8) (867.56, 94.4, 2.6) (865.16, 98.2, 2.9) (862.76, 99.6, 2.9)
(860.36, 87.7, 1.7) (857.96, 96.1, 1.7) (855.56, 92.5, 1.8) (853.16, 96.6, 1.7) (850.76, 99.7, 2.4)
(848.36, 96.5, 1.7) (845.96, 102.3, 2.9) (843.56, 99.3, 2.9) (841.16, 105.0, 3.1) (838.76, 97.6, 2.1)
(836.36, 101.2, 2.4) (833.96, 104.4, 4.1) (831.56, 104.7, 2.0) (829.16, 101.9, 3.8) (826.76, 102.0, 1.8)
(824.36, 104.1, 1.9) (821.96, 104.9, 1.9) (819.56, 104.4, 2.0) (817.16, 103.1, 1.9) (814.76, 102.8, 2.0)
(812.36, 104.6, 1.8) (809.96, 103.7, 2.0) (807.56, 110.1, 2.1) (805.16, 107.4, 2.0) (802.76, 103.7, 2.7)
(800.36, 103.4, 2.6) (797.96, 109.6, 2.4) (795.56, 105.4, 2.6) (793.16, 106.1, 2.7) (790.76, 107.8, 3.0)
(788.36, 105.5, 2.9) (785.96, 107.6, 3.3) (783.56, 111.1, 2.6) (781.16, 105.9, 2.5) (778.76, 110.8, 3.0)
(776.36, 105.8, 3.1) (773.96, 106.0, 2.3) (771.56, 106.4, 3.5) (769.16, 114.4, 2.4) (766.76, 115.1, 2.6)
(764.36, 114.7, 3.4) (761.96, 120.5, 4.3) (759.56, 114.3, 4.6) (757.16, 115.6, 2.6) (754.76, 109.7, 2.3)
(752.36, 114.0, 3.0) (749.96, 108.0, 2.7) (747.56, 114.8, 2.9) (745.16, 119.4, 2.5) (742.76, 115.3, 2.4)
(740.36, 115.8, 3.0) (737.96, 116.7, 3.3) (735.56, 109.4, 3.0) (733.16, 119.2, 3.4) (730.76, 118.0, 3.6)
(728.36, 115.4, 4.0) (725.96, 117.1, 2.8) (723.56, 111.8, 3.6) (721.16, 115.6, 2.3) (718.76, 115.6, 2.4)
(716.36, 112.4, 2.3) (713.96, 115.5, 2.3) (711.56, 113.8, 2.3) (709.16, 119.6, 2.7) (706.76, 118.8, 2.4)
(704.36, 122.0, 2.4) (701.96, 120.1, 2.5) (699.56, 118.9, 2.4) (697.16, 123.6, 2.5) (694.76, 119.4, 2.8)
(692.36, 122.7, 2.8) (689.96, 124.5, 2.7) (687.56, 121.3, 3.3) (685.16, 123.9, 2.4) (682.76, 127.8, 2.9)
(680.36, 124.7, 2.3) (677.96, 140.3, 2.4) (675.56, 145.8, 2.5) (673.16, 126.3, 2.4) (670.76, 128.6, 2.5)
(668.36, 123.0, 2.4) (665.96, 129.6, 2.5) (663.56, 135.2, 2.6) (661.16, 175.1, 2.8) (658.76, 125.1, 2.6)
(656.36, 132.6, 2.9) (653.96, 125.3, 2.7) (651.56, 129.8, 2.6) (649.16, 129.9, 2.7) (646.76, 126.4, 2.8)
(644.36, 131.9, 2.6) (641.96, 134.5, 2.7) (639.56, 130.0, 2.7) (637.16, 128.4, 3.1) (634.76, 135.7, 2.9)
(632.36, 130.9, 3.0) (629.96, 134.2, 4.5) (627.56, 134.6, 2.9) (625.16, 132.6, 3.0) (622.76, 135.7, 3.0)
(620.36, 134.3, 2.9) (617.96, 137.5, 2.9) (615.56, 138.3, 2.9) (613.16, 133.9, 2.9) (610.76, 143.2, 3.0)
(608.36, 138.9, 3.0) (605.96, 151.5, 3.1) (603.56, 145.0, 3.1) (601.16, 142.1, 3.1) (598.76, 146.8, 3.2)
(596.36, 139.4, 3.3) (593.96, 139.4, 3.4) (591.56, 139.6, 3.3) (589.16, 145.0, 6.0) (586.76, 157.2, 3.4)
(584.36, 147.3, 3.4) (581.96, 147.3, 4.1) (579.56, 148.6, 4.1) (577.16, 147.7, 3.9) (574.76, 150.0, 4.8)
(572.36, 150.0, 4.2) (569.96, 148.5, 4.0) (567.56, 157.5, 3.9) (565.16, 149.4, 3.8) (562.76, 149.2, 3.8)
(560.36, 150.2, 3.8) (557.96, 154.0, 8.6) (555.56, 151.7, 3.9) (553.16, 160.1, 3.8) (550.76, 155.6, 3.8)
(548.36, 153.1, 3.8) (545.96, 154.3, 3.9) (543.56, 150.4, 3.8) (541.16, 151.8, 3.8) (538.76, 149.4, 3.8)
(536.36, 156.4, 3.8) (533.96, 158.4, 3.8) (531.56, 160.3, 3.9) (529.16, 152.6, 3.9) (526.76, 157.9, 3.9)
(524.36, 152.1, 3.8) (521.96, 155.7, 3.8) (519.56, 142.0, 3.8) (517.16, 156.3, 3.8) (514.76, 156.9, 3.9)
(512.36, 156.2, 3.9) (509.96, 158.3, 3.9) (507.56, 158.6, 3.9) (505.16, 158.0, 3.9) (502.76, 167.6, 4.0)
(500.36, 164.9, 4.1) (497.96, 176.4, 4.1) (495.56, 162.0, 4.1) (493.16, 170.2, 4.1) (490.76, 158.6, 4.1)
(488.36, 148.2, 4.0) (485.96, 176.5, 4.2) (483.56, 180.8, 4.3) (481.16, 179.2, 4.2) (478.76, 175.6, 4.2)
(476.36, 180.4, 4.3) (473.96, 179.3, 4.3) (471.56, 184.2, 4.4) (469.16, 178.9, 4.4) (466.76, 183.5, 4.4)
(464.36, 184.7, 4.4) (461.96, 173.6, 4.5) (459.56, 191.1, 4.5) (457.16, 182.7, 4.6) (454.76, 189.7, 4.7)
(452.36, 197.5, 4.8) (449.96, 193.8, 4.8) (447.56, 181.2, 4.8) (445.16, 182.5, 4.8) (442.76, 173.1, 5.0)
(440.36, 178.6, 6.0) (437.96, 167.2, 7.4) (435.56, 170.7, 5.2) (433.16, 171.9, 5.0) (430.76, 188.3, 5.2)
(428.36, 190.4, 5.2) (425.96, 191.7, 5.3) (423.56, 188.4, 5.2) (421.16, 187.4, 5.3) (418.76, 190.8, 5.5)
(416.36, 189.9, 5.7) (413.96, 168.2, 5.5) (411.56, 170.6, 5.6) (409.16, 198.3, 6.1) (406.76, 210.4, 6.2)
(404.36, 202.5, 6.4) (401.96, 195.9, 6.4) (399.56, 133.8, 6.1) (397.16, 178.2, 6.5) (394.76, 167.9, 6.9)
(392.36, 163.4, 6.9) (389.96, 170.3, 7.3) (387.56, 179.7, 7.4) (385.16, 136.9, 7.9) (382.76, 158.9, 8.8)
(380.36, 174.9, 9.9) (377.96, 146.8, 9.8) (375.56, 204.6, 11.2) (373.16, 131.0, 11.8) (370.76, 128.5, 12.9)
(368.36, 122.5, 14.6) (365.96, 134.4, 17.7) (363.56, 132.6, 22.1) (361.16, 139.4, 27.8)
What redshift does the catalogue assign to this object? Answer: 0.01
